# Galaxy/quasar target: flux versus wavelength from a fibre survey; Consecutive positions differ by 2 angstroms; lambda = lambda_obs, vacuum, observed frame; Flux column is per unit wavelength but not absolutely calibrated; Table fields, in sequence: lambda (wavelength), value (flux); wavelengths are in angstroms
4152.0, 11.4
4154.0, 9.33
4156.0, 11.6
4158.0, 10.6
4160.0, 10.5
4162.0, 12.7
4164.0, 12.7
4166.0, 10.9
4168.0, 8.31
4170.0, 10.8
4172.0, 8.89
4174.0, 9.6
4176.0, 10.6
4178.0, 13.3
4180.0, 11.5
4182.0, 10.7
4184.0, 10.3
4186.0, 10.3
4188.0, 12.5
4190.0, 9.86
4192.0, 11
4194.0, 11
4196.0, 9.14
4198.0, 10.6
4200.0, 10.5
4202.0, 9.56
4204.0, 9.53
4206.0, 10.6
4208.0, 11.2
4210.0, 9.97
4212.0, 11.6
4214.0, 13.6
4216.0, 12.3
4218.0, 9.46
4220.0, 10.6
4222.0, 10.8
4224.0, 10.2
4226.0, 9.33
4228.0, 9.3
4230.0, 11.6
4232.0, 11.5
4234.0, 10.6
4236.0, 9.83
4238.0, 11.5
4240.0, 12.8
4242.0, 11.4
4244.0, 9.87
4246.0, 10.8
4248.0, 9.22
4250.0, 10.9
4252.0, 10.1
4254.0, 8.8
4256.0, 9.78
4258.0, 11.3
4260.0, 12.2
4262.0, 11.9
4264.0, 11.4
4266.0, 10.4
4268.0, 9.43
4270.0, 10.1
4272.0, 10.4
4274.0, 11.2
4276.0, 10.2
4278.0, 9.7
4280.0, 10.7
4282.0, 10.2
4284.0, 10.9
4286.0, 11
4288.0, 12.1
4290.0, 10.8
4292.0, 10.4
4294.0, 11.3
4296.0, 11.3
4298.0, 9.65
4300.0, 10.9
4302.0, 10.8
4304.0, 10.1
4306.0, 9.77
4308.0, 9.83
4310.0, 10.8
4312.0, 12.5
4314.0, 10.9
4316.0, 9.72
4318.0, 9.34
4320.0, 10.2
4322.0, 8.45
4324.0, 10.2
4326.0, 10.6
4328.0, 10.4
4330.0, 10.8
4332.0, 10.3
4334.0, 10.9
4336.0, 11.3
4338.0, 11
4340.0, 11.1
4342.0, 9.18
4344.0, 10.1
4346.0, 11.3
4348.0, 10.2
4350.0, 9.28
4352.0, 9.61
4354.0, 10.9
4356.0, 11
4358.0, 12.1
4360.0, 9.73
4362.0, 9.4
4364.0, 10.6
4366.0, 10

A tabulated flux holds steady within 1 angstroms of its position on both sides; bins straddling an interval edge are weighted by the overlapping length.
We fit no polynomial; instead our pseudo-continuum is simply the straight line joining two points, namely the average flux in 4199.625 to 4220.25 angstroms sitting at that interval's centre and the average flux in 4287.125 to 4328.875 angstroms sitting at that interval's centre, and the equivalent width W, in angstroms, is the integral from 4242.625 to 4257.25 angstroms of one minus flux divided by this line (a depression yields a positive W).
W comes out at 0.96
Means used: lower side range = 10.8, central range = 9.99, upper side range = 10.5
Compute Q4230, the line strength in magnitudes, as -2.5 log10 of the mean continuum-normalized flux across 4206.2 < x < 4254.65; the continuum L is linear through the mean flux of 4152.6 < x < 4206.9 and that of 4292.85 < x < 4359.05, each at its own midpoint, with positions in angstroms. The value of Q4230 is -0.02 mag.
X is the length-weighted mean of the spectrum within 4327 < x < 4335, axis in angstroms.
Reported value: 10.6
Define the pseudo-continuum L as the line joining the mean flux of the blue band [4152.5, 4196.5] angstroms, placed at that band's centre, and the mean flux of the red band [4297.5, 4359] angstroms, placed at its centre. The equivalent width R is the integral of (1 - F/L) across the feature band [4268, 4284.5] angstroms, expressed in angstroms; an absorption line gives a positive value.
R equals 0.3 angstroms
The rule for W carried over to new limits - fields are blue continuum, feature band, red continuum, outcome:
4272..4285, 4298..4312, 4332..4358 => 0.0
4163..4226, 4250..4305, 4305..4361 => -0.6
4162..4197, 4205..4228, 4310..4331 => -0.4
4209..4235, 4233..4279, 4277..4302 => 0.8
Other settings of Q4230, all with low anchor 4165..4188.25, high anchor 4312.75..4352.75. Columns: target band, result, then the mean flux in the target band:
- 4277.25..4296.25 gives -0.05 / 10.8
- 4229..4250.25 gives -0.05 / 10.9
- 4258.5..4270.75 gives -0.05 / 10.9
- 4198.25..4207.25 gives 0.04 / 10.1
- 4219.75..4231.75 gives 0.01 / 10.4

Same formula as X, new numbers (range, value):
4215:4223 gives 10.8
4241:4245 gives 10.6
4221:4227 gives 10.1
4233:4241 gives 11.2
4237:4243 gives 11.9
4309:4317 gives 11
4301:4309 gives 10.1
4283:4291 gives 11.2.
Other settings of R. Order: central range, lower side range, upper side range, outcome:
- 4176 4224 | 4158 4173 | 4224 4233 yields -1.4 angstroms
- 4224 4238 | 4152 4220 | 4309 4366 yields 0.3 angstroms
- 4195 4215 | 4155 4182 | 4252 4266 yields 0.4 angstroms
